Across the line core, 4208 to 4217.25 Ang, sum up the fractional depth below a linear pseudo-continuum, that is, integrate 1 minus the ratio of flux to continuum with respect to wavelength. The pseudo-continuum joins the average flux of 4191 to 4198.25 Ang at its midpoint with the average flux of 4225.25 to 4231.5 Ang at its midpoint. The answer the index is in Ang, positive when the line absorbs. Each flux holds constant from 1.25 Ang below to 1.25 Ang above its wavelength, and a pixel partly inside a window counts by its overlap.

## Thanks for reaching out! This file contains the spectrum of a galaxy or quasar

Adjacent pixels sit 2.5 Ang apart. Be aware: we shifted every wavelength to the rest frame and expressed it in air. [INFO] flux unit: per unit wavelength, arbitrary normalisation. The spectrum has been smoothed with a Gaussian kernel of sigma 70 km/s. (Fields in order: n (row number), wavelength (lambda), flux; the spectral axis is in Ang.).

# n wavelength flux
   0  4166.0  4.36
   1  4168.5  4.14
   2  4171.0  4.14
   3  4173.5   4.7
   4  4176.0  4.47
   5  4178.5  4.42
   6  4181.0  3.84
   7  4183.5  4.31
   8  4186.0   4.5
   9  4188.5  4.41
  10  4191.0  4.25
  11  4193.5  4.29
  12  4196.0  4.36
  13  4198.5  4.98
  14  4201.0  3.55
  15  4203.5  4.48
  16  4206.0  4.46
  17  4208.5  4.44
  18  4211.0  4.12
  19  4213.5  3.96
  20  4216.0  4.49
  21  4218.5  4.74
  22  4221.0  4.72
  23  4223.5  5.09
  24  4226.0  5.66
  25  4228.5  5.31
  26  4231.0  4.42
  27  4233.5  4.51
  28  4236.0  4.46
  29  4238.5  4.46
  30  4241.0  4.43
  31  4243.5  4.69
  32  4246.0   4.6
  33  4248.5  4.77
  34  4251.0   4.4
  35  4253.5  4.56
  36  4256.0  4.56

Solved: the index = 1.10 Ang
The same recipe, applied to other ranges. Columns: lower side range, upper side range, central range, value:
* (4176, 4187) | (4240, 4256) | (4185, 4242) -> -1.3 Ang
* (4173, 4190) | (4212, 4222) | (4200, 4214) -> 0.8 Ang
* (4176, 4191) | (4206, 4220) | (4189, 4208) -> 0.0 Ang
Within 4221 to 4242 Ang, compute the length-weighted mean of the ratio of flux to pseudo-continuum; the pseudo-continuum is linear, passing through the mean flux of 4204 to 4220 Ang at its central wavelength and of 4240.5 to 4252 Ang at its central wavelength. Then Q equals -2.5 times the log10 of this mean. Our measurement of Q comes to -0.07 mag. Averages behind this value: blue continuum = 4.38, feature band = 4.79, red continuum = 4.59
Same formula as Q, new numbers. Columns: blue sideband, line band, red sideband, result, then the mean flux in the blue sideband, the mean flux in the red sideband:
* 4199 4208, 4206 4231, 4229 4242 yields -0.08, 4.25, 4.51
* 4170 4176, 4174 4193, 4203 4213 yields 0.02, 4.44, 4.34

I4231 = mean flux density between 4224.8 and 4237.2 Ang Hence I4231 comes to 4.87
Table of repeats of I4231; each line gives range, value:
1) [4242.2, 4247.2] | 4.64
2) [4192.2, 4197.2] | 4.32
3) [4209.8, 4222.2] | 4.41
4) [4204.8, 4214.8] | 4.25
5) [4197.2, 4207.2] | 4.37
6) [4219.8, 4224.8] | 4.91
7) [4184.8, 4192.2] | 4.39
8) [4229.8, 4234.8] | 4.47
